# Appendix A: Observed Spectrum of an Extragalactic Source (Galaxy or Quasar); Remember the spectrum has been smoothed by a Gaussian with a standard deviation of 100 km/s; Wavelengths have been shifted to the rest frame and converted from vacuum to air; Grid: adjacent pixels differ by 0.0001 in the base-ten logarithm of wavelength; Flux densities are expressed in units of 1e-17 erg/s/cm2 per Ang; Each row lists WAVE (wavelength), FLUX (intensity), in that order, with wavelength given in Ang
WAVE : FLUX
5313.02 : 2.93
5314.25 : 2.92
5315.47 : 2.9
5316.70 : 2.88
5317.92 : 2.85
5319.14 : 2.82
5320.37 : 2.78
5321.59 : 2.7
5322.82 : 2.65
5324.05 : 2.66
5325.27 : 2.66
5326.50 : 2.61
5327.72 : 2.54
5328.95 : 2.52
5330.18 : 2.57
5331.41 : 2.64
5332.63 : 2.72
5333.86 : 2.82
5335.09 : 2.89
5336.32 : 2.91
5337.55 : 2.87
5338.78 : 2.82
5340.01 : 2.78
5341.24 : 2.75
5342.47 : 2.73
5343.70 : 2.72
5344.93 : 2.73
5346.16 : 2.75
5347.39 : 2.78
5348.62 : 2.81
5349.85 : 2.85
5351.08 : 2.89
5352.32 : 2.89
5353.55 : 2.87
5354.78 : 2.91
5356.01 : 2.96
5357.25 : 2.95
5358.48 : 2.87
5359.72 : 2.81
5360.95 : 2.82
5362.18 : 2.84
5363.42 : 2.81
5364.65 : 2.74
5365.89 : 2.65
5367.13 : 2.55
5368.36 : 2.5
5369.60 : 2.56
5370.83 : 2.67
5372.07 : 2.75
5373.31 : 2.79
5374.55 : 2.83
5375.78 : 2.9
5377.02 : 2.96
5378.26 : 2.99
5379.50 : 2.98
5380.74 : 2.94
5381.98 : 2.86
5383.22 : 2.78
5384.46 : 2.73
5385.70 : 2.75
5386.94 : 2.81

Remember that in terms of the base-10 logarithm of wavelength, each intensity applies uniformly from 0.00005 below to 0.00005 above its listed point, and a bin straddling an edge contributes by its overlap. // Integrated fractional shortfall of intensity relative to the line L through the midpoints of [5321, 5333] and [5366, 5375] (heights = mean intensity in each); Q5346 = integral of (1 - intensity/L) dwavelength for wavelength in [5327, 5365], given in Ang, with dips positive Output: -2.2 Ang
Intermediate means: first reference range 2.62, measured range 2.79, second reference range 2.66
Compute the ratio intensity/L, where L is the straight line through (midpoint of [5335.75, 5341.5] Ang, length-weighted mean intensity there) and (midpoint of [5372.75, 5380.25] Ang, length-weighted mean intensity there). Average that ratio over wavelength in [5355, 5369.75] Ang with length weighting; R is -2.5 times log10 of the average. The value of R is 0.04 mag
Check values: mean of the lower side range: 2.83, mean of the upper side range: 2.91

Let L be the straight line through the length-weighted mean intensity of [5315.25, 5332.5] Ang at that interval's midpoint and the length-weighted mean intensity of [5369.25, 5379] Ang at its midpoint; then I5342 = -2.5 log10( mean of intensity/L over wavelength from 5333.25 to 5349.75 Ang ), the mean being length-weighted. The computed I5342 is -0.02 mag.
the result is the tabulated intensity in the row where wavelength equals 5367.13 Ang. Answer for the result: 2.55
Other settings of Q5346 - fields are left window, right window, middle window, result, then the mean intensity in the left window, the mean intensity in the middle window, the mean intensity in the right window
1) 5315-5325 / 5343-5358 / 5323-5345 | 0.7 Ang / 2.77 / 2.72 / 2.84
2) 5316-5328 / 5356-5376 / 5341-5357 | -0.5 Ang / 2.72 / 2.82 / 2.76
